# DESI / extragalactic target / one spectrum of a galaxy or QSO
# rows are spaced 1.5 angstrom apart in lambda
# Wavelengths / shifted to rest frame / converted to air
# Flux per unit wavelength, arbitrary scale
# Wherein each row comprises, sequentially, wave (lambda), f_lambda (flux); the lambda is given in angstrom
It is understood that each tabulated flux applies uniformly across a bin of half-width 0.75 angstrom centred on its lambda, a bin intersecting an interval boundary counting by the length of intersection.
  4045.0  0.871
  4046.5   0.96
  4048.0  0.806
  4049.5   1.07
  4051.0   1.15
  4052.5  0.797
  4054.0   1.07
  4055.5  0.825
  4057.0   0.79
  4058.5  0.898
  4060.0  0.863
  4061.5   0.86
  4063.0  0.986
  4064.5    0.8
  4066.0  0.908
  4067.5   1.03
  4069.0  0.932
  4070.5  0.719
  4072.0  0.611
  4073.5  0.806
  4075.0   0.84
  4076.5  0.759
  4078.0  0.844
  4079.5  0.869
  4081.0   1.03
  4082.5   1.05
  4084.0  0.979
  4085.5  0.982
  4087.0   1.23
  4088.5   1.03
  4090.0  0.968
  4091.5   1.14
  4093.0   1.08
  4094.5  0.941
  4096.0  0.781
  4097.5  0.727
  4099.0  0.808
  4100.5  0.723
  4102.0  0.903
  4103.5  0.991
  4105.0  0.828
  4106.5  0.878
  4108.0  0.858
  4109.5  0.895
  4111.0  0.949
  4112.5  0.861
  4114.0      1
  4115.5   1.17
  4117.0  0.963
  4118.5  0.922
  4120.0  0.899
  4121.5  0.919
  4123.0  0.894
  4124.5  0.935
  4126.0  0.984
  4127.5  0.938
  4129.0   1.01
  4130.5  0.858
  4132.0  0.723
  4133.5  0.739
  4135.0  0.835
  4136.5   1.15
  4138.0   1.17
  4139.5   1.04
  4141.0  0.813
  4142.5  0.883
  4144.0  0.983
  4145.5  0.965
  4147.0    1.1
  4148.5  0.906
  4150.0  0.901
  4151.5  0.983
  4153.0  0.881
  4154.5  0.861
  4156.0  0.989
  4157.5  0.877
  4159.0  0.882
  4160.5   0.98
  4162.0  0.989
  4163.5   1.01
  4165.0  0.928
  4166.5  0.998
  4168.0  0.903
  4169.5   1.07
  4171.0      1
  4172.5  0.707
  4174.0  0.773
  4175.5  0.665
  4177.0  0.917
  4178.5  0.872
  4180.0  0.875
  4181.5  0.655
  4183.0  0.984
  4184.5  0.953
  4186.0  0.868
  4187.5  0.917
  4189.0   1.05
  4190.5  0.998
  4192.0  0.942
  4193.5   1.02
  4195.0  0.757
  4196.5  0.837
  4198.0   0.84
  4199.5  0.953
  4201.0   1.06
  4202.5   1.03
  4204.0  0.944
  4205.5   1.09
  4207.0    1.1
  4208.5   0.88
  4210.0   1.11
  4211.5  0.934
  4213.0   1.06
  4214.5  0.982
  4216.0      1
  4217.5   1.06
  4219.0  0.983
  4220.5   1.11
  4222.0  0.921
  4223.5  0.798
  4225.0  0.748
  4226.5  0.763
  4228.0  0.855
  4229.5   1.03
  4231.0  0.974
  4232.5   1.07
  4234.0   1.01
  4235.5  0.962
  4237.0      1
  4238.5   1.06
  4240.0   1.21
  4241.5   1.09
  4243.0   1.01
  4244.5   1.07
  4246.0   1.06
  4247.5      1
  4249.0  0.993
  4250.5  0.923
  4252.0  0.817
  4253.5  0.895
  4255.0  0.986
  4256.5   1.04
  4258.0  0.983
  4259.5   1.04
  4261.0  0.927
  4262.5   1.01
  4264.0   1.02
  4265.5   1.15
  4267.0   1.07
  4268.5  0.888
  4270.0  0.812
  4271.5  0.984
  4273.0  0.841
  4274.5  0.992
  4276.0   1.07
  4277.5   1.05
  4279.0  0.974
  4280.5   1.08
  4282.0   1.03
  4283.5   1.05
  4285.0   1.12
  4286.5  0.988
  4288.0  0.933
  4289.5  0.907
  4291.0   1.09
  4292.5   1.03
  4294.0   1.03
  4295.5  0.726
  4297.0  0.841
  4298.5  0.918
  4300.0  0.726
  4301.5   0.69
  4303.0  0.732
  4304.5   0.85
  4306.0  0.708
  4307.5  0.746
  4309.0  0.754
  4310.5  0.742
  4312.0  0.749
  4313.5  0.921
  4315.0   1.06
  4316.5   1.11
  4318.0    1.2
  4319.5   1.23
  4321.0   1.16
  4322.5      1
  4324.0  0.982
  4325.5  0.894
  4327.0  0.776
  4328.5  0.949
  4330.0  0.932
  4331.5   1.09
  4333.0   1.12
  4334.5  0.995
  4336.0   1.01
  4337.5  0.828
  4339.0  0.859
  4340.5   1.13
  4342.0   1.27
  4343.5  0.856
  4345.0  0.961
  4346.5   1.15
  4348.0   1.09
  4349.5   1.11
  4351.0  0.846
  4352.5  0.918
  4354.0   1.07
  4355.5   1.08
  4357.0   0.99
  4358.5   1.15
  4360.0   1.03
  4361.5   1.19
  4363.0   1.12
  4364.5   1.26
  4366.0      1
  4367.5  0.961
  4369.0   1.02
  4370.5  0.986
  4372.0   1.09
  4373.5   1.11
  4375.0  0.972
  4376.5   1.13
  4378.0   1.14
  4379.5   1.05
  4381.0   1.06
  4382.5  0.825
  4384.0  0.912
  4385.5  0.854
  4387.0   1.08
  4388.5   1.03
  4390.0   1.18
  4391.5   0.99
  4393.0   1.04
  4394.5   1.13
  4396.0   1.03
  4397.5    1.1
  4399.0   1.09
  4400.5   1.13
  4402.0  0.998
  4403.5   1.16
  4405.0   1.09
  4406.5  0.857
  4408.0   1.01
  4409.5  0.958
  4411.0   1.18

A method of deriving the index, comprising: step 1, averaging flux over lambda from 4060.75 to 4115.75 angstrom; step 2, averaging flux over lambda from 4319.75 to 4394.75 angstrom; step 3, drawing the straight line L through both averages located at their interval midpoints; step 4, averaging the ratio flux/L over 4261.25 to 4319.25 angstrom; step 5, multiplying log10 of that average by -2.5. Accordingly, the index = 0.07 mag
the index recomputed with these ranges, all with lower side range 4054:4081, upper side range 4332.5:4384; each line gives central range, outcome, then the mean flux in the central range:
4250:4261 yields 0.022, 0.954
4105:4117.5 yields -0.067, 0.939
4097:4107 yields 0.048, 0.839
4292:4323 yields 0.123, 0.899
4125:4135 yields 0.025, 0.874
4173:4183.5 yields 0.139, 0.814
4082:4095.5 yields -0.195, 1.04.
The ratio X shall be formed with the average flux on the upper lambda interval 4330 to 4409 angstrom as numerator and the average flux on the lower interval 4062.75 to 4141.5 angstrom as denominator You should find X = 1.13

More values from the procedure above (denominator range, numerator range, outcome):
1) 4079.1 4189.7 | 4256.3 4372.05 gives 1.06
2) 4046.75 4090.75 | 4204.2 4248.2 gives 1.09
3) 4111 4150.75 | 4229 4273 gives 1.06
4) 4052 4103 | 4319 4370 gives 1.14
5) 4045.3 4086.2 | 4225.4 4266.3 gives 1.11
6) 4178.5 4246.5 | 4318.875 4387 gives 1.06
